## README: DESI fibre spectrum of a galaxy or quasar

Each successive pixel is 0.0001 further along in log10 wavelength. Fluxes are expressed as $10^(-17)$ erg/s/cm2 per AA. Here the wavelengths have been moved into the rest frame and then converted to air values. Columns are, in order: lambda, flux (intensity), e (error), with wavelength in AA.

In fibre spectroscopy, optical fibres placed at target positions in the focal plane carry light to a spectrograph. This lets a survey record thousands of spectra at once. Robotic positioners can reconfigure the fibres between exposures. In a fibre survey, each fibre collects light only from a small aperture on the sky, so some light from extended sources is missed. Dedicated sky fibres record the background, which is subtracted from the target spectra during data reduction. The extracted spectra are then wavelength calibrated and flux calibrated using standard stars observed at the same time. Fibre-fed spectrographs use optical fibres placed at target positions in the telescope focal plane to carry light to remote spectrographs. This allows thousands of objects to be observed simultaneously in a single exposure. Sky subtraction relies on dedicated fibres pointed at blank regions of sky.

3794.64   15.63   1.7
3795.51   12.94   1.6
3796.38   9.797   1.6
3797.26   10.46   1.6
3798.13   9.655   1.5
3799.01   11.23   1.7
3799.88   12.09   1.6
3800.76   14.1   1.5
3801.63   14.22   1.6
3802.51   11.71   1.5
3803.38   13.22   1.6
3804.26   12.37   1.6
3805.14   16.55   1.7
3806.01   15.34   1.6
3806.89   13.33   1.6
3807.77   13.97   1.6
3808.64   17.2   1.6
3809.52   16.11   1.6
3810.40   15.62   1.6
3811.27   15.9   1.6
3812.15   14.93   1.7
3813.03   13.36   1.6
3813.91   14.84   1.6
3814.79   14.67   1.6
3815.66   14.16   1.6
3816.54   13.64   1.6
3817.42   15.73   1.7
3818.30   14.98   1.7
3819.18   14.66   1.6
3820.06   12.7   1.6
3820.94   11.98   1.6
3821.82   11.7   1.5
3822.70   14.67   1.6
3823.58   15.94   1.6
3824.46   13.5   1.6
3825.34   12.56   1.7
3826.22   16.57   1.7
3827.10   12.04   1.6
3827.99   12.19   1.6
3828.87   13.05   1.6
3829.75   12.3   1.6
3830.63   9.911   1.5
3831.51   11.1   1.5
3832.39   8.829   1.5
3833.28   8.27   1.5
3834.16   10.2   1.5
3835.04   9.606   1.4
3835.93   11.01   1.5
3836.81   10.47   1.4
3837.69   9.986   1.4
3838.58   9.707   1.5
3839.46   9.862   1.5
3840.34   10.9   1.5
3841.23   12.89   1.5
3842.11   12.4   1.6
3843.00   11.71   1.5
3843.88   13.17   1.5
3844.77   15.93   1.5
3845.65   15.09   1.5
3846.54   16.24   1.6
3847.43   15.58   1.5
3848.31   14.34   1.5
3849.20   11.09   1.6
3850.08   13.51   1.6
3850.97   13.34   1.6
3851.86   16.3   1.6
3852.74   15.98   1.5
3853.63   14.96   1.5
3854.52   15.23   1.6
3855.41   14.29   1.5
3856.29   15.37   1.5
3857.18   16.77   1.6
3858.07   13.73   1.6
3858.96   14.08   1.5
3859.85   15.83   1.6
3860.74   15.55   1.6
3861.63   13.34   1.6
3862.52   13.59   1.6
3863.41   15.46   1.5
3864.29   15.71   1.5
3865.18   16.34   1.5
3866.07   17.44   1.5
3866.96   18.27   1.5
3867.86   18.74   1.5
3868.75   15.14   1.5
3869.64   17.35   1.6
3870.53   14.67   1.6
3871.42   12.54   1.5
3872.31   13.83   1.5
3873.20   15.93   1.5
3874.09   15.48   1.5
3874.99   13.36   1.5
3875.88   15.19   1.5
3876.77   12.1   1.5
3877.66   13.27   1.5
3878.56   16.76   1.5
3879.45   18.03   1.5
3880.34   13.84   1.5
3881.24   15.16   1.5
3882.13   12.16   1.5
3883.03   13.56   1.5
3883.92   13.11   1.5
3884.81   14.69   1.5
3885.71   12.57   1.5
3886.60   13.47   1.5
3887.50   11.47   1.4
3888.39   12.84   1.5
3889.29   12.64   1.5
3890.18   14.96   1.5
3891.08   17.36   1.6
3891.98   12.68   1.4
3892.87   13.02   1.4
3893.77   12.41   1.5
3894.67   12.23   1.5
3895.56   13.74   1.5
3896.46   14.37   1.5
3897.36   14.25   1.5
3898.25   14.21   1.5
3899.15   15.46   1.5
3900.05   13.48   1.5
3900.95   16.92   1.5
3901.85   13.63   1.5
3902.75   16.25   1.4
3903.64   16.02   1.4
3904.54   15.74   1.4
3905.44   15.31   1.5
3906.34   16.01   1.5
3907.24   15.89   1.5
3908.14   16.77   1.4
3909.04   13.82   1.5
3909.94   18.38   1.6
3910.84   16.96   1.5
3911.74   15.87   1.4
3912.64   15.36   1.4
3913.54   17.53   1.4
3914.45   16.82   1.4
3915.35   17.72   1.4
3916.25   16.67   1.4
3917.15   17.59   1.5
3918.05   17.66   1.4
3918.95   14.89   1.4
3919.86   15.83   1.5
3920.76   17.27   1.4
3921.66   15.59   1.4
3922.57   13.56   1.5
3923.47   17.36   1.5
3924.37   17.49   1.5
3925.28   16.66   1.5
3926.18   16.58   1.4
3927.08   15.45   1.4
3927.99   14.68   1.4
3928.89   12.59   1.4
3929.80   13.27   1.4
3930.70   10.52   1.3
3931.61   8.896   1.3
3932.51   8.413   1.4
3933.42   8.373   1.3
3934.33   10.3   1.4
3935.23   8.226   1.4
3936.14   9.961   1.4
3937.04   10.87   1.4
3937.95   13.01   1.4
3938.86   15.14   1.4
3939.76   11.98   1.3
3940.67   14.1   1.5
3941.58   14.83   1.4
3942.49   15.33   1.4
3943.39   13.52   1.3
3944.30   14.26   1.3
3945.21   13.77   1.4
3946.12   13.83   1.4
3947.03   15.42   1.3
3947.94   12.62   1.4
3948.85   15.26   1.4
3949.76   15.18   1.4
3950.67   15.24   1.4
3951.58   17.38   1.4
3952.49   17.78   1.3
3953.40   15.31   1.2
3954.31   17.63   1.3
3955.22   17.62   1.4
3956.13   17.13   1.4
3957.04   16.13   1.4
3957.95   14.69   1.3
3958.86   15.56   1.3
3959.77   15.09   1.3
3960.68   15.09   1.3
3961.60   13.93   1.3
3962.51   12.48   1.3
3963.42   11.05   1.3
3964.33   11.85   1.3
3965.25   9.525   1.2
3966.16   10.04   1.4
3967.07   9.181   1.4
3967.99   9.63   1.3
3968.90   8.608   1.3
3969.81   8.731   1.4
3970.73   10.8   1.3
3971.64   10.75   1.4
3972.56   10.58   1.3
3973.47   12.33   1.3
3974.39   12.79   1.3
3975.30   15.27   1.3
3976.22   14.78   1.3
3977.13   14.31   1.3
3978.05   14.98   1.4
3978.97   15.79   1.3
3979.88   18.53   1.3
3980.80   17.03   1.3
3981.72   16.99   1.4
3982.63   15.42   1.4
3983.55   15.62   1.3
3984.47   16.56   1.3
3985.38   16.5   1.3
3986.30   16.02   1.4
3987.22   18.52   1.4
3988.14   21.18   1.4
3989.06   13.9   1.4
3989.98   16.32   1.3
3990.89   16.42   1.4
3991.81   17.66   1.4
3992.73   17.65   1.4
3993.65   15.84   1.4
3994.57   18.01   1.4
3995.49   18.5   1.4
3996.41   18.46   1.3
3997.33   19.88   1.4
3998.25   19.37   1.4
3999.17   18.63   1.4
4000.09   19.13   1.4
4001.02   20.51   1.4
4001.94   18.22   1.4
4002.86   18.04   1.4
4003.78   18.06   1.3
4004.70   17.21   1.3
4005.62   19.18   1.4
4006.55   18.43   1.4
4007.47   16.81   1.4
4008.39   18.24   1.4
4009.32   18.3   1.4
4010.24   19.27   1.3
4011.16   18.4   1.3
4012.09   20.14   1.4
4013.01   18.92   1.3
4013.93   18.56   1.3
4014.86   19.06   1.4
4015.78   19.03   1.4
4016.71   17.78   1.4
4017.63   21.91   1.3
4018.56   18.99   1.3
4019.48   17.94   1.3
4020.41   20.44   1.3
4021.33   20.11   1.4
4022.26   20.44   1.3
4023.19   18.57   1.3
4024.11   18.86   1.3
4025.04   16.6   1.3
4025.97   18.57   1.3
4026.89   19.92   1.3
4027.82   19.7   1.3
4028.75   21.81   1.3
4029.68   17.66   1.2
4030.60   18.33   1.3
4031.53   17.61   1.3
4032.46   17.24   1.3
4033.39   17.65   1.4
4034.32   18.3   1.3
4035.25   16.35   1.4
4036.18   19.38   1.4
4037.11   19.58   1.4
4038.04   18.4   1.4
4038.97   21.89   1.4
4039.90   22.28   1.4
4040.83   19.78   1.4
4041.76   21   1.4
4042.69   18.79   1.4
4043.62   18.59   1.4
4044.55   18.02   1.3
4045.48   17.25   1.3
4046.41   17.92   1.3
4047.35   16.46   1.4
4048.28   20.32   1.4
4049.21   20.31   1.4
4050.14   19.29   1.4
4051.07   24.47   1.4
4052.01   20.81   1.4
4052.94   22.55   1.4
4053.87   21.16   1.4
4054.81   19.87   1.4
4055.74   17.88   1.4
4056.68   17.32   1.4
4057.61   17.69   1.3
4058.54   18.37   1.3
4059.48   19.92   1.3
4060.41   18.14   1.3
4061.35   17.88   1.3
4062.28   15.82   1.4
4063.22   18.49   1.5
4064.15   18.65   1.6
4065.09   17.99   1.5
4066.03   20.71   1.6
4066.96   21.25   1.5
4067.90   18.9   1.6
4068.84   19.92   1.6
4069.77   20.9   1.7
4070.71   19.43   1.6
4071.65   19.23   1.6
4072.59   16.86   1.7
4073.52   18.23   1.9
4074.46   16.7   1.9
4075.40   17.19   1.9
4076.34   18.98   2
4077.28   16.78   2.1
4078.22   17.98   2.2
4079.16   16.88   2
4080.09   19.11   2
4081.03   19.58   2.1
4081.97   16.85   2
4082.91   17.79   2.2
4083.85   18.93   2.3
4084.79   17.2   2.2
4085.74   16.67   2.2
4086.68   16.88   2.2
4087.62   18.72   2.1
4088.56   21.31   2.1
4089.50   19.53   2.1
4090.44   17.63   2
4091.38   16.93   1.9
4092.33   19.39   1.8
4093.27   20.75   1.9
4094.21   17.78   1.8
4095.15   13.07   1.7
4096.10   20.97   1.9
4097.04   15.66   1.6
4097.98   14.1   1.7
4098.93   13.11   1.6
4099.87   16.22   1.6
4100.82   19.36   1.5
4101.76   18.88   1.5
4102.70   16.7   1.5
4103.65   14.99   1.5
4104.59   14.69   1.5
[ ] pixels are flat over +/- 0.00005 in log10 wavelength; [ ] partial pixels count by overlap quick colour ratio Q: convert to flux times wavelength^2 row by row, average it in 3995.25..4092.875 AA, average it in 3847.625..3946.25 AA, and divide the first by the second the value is 1.4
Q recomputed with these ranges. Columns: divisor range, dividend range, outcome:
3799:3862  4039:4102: 1.56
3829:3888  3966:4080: 1.41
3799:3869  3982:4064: 1.49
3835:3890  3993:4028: 1.43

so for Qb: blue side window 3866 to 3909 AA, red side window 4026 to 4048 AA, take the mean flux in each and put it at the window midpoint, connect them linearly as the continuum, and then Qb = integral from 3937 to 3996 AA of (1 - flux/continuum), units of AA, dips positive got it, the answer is 7.9 AA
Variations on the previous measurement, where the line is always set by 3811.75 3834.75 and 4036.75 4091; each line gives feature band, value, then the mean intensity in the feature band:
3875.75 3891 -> 0.57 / 13.9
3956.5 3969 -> 2.99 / 12.5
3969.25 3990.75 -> 2.46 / 14.9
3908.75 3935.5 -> 1.16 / 14.7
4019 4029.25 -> -0.81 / 19.4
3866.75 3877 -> -0.74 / 15.2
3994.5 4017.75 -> -1.66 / 18.7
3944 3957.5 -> 0.40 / 15.7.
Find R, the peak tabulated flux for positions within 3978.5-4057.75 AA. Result 24.47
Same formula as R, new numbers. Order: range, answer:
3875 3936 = 18.38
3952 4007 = 21.18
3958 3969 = 15.56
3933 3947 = 15.33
